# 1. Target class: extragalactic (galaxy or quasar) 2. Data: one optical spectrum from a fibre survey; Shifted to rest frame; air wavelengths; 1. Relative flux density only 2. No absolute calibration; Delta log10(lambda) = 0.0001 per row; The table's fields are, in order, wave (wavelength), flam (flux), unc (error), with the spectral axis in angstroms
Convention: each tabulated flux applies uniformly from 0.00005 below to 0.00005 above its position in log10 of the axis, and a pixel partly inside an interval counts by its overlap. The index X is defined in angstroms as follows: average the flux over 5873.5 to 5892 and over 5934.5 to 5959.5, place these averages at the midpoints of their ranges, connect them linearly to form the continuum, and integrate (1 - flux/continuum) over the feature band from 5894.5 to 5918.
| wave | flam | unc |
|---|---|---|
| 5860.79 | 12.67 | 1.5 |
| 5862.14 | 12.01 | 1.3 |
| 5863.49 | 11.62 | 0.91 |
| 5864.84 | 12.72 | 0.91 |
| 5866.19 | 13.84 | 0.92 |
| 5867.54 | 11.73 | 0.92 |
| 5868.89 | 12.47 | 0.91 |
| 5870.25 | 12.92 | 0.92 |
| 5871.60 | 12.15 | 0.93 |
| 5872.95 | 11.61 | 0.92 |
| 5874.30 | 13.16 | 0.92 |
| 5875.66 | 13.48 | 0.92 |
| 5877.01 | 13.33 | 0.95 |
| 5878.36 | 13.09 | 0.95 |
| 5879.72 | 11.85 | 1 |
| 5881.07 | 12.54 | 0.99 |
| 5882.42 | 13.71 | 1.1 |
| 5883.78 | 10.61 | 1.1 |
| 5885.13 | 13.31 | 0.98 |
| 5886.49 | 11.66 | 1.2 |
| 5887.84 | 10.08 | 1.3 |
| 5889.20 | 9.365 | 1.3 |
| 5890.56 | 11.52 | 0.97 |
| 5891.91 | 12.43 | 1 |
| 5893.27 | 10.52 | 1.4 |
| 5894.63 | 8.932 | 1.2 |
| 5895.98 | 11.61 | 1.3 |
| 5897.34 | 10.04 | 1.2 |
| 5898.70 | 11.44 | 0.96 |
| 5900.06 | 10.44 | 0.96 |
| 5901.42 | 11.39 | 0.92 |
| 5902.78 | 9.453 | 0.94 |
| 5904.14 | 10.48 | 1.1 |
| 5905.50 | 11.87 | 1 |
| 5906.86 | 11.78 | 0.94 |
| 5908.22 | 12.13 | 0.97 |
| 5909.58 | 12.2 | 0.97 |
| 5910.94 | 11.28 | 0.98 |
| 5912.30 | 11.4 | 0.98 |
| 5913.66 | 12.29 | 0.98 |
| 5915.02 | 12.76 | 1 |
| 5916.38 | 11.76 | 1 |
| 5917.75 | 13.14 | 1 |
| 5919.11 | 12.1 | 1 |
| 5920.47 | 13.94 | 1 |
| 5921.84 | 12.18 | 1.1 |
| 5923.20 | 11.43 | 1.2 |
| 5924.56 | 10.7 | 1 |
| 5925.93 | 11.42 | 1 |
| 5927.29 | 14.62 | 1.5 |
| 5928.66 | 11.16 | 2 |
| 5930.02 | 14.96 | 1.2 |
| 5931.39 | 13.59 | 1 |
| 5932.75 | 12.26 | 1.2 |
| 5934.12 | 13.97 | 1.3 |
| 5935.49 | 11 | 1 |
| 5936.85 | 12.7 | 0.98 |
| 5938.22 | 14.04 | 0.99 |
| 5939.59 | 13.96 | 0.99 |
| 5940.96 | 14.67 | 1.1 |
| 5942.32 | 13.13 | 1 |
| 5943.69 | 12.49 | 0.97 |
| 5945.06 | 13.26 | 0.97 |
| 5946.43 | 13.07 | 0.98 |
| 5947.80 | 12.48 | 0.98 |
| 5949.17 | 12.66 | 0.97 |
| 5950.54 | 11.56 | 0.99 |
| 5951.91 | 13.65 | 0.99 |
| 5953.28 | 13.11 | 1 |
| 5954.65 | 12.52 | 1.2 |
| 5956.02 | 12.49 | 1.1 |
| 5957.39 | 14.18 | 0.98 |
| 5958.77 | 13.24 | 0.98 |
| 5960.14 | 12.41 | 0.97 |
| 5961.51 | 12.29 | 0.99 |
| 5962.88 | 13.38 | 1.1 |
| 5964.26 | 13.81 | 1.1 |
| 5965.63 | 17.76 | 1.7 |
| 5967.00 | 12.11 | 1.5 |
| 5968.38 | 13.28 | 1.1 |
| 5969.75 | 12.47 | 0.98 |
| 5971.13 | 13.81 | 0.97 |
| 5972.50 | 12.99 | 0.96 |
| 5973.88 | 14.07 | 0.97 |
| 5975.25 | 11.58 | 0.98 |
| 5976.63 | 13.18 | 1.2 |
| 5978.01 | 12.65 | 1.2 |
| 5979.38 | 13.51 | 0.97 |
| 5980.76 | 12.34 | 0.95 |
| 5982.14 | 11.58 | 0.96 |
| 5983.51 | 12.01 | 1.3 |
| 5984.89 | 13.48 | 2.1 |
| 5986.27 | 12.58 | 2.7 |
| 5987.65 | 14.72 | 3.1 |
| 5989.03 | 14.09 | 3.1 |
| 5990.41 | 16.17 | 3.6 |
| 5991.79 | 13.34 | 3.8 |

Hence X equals 2.1 angstroms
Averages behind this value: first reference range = 12.1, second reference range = 13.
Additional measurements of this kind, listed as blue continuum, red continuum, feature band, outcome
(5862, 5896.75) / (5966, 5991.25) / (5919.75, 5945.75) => -0.6 angstroms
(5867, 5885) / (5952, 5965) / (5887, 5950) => 3.9 angstroms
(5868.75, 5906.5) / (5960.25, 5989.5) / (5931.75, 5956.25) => -0.6 angstroms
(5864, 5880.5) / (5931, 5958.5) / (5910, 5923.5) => 0.7 angstroms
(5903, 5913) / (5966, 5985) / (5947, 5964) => -0.6 angstroms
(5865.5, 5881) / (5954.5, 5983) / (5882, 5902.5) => 2.7 angstroms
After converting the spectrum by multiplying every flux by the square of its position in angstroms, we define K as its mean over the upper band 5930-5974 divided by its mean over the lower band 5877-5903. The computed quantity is 1.19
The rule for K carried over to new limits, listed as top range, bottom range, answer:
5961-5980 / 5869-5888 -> 1.11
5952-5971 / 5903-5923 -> 1.13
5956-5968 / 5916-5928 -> 1.11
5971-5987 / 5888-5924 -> 1.15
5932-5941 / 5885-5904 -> 1.23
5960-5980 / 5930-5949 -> 1.02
